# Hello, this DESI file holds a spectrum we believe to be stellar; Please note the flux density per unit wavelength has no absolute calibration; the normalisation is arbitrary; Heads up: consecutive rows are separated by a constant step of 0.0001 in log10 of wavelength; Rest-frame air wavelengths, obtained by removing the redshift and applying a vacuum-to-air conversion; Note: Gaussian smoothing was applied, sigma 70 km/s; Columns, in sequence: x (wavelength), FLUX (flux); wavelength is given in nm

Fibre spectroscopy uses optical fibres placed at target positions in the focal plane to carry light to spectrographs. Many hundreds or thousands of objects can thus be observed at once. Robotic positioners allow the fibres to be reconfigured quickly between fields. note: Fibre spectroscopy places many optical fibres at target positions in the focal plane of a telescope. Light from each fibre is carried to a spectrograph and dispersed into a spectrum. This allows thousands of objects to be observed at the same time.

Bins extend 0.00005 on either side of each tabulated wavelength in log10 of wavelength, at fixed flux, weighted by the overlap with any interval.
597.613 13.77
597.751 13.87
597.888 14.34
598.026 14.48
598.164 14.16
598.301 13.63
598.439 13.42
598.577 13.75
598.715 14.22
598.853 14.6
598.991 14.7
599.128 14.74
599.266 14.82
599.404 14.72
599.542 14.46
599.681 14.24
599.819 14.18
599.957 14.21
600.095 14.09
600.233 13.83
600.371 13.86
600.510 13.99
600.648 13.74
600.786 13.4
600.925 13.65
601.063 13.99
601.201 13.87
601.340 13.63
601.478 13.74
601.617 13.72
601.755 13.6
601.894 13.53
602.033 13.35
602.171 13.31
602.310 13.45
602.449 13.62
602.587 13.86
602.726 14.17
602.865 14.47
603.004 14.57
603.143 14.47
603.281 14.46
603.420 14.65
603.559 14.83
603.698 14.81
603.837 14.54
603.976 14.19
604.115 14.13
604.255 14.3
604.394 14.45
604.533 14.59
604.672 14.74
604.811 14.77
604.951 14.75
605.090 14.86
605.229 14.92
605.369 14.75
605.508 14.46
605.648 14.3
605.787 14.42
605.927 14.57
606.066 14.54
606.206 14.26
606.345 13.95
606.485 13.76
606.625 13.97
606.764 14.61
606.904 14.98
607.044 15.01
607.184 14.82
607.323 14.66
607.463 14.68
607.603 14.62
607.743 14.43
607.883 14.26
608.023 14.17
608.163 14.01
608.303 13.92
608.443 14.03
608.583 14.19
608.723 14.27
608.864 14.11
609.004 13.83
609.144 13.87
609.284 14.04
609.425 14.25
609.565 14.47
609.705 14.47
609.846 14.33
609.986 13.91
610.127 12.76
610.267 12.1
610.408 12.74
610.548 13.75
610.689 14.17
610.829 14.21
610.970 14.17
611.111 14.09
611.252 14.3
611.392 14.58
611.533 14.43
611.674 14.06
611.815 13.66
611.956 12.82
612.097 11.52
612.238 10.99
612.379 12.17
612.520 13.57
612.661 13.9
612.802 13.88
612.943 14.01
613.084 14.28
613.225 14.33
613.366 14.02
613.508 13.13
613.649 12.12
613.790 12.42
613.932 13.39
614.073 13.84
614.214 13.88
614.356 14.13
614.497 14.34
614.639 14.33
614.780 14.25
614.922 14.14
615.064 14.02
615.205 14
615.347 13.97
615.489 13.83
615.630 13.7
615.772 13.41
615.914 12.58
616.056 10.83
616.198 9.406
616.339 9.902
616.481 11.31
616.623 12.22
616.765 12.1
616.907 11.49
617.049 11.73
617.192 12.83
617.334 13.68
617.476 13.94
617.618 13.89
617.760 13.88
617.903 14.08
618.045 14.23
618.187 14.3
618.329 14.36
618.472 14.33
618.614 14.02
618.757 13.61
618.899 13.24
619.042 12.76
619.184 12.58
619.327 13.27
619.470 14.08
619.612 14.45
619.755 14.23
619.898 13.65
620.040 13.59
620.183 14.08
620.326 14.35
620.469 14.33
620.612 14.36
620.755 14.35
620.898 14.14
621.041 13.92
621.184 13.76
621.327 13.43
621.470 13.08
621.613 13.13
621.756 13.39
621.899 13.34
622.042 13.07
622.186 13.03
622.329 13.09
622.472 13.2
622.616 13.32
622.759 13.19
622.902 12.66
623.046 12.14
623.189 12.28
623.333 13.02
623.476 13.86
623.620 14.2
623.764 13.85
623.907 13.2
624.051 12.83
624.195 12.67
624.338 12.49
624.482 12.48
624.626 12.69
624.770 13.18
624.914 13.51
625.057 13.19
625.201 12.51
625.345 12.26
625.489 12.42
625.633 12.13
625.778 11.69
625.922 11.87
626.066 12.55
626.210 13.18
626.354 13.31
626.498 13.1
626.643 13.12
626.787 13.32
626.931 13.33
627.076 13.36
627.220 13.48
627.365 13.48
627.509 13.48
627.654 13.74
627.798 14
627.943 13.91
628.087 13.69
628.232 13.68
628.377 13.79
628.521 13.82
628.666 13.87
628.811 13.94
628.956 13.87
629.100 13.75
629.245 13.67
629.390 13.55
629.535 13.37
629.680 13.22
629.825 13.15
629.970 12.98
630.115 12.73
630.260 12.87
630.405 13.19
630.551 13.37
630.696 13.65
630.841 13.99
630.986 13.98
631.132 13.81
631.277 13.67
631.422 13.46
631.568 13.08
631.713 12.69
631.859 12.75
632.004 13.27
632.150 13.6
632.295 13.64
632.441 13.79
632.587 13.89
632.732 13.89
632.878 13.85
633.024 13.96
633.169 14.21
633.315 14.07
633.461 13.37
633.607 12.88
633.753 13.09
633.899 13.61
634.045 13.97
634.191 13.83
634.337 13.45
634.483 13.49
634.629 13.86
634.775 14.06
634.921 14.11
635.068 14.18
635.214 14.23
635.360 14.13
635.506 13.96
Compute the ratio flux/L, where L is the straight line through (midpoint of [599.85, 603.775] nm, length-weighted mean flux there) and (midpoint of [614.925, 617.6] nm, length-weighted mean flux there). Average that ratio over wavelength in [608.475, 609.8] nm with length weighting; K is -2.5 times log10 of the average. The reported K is -0.072 mag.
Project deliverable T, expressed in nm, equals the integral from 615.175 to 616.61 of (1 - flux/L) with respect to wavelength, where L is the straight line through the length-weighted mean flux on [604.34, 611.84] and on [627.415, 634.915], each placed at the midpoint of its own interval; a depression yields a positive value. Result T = 0.18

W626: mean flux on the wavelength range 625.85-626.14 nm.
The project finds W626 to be 12.2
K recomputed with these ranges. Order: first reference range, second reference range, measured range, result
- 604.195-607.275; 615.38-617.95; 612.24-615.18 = -0.05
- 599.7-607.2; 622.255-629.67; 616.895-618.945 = -0.01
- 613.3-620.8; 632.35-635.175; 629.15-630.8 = 0.03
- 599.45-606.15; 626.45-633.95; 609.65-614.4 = 0.03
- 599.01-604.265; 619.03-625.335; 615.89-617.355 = 0.17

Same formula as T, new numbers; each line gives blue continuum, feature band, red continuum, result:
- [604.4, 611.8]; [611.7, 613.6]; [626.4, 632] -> 0.11 nm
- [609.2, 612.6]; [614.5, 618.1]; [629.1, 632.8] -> 0.15 nm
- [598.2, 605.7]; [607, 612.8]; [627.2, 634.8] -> 0.07 nm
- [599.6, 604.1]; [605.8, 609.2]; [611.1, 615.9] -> -0.12 nm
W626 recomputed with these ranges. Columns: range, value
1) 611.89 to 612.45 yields 11.9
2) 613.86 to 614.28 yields 13.7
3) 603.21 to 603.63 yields 14.7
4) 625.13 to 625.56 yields 12.4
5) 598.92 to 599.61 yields 14.7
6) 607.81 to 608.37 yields 14.1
